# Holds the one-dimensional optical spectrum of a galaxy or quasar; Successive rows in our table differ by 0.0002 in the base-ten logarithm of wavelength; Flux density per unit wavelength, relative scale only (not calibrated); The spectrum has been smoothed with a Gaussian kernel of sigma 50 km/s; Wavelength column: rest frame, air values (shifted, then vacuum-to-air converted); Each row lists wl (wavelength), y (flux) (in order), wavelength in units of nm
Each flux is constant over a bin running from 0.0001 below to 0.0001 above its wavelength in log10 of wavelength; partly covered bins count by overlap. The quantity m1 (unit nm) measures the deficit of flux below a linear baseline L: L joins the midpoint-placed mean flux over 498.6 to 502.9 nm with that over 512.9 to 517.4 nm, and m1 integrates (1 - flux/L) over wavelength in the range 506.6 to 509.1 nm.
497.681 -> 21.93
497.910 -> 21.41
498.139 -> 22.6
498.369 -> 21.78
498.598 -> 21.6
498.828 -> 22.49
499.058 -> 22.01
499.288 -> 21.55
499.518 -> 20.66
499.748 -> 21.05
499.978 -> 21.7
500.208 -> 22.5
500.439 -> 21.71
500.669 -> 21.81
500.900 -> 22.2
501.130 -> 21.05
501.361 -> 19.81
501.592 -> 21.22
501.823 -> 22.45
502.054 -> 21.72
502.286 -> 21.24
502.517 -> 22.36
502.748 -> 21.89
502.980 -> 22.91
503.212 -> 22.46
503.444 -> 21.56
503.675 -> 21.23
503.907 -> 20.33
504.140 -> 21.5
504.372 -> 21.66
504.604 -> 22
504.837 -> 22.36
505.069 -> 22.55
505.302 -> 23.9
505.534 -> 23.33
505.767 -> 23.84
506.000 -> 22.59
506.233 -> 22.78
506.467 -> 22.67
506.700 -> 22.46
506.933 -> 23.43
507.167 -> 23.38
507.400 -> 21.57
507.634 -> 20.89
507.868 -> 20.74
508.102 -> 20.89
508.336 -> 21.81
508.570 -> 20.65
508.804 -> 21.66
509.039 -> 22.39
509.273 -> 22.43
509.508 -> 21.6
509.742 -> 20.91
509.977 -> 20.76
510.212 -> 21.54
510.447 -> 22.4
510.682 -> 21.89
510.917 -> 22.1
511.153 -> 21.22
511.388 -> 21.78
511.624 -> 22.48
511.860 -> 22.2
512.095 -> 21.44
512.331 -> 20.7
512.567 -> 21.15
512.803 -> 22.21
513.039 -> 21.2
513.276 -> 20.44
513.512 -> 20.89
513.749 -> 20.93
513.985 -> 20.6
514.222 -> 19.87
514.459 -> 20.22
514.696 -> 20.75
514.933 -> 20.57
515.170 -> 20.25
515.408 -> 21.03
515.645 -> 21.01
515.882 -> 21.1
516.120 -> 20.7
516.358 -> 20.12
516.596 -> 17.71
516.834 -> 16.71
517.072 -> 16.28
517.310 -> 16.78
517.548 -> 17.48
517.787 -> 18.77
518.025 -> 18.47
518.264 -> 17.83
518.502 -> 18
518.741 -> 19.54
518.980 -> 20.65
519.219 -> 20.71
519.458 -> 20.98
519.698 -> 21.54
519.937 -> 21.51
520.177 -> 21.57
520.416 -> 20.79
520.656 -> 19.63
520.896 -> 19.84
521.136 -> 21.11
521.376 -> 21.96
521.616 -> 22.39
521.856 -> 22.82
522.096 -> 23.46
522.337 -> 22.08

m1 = -0.122 nm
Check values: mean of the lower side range 21.6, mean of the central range 21.8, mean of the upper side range 19.9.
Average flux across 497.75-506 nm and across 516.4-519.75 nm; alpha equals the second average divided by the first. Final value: 0.9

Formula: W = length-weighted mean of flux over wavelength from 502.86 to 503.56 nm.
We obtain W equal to 22.3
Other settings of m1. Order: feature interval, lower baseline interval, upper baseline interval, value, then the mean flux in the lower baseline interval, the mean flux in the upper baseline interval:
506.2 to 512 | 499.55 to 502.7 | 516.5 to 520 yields -0.441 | 21.6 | 18.8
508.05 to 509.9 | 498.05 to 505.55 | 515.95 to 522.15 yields -0.047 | 21.8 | 19.9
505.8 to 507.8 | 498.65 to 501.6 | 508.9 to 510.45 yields -0.080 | 21.5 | 21.7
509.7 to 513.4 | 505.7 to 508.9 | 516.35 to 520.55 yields -0.101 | 22.1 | 19.2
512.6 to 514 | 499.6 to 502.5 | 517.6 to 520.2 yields -0.049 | 21.6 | 19.8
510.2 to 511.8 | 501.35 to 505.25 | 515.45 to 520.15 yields -0.114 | 21.8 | 19.3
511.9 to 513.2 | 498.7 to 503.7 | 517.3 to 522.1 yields -0.033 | 21.7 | 20.3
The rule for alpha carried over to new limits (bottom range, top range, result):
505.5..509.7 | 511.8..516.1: 0.94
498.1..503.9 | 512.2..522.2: 0.93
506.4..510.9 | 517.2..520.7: 0.90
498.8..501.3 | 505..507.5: 1.06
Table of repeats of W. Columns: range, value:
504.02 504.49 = 21.6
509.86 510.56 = 21.6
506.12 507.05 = 22.8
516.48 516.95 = 17.2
